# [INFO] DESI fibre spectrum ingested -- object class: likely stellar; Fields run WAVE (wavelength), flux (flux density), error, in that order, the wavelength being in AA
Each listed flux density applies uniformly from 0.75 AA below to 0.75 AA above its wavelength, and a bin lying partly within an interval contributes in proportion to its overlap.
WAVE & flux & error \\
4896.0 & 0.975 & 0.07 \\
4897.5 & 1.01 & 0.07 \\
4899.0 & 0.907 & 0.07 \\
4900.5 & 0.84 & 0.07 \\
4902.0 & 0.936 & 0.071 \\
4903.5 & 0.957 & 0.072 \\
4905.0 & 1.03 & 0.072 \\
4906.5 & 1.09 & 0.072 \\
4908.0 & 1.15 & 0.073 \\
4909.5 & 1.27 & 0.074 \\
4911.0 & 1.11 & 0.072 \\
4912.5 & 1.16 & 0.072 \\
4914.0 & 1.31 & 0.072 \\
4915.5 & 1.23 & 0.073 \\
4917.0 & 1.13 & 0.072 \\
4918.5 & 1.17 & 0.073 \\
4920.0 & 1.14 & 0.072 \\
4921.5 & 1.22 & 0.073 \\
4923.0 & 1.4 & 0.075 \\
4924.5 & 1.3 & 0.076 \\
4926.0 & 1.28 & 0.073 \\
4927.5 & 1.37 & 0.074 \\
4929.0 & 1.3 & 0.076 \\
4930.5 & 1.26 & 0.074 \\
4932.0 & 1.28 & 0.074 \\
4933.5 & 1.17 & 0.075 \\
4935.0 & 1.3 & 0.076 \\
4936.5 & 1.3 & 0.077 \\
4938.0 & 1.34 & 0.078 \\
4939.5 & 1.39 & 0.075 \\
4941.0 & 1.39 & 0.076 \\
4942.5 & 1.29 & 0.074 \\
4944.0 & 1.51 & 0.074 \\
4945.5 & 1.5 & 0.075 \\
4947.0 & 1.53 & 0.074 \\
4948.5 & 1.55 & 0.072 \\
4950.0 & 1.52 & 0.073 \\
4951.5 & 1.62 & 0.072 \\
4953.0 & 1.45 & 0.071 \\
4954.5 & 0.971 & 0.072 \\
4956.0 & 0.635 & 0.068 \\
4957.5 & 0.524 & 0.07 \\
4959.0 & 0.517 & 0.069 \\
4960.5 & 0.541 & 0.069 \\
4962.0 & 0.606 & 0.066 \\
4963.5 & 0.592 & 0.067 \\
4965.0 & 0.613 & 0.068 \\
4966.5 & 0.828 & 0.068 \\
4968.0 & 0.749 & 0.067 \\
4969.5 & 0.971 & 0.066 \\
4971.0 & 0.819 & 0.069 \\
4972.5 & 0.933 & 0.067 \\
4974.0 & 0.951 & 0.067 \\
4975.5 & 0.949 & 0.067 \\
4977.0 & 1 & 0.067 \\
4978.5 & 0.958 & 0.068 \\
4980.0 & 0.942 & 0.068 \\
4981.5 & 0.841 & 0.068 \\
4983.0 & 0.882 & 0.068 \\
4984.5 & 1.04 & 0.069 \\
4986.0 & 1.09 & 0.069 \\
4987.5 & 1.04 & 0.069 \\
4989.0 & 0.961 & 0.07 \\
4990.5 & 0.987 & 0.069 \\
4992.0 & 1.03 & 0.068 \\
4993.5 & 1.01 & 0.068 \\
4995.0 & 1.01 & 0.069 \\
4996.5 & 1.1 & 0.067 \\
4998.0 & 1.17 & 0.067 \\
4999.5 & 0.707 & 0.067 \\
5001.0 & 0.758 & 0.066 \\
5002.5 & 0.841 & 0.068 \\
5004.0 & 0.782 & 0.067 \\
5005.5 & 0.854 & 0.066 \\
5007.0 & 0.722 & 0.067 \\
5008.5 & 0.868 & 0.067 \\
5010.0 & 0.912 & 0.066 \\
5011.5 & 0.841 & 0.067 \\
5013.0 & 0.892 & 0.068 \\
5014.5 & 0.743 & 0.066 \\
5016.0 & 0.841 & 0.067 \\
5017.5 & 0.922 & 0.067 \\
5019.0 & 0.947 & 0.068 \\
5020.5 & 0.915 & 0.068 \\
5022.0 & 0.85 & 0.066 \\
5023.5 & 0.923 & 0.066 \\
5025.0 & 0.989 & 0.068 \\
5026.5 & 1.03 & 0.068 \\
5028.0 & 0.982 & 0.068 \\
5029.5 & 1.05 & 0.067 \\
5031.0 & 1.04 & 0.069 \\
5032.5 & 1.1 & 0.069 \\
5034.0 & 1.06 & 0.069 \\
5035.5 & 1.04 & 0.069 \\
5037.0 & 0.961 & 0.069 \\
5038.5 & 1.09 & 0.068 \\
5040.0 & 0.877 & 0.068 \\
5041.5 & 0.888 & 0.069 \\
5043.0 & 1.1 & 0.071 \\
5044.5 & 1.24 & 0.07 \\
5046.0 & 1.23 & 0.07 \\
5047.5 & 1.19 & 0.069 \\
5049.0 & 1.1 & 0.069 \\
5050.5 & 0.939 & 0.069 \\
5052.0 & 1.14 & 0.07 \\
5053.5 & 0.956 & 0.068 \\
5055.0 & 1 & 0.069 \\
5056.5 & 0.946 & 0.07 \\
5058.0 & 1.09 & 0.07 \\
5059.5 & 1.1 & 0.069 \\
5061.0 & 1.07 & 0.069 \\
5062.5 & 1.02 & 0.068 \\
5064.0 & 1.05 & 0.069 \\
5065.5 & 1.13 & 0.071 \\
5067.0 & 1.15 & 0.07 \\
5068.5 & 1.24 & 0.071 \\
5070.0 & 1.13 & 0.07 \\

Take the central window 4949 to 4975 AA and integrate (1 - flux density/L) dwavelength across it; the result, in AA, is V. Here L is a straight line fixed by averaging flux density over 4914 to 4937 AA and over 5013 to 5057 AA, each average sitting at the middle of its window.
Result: 6.5 AA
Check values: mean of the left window 1.26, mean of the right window 1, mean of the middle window 0.88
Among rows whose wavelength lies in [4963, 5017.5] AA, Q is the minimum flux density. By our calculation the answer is 0.592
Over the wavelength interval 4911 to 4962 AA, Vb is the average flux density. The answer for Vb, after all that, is 1.22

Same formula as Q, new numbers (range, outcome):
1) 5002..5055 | 0.722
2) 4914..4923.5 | 1.13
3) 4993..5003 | 0.707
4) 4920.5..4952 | 1.17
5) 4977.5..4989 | 0.841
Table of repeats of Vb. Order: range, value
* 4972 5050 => 0.965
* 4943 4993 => 0.991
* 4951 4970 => 0.804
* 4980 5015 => 0.918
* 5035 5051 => 1.06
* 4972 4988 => 0.965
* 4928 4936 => 1.27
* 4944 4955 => 1.46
